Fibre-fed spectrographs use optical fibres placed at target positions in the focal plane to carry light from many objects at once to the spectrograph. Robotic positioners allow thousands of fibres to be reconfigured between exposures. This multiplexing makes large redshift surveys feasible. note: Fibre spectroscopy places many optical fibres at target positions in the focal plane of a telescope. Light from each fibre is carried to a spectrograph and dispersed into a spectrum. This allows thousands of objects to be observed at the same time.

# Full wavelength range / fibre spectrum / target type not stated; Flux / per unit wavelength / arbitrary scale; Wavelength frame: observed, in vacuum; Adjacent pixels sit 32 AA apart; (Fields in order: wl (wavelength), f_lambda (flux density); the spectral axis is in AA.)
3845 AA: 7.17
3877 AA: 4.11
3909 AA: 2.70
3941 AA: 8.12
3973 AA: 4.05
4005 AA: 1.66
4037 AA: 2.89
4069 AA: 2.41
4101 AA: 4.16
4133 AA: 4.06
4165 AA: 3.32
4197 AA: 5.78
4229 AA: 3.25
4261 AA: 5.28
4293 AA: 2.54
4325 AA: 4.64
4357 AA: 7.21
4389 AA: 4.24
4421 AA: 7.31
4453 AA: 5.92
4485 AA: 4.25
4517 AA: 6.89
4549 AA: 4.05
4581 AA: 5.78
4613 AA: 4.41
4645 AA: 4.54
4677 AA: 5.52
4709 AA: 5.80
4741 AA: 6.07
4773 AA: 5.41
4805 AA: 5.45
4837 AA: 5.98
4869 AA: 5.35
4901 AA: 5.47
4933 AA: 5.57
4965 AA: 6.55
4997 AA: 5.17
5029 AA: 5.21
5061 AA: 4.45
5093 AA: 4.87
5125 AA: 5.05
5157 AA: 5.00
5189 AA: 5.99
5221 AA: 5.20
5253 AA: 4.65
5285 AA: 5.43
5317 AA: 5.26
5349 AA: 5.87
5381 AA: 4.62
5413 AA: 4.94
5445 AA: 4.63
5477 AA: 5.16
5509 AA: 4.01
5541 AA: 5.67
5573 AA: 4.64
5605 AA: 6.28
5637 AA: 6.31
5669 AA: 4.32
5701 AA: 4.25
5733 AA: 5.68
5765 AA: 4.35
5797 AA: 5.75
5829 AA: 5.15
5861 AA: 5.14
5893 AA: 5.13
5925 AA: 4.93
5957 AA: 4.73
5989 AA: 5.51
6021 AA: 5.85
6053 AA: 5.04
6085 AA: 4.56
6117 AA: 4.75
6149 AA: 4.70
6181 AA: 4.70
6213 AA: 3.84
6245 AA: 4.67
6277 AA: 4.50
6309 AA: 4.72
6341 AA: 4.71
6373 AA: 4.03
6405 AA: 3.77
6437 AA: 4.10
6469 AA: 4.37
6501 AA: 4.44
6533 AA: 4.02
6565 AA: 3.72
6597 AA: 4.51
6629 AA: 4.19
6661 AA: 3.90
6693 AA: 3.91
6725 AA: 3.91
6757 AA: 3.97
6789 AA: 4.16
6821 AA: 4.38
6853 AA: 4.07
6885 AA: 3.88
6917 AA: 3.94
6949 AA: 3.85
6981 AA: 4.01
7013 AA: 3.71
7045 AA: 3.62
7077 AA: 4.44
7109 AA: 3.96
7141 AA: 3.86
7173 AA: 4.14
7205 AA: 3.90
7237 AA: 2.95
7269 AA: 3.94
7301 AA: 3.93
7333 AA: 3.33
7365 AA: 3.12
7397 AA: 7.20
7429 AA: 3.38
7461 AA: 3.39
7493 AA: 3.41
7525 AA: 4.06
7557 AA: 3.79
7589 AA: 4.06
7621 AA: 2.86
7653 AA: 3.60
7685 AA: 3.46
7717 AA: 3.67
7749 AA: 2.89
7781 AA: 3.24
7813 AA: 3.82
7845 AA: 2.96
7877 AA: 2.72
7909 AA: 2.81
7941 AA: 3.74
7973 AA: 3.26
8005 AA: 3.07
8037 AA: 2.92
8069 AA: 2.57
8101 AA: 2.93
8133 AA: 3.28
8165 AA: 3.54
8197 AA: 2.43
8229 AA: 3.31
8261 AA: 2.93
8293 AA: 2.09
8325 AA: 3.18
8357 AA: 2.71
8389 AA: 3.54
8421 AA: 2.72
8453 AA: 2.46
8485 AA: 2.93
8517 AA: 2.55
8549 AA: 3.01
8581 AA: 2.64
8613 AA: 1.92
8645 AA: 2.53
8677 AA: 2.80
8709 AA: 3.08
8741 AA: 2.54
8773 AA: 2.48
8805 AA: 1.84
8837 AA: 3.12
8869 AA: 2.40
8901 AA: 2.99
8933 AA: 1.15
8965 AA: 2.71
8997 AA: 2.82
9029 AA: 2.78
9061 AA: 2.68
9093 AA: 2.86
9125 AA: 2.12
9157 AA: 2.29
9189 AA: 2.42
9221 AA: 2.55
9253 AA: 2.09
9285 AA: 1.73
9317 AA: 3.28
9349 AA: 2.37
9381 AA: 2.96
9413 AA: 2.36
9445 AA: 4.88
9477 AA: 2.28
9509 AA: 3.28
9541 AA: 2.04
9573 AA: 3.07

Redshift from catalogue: 0.128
